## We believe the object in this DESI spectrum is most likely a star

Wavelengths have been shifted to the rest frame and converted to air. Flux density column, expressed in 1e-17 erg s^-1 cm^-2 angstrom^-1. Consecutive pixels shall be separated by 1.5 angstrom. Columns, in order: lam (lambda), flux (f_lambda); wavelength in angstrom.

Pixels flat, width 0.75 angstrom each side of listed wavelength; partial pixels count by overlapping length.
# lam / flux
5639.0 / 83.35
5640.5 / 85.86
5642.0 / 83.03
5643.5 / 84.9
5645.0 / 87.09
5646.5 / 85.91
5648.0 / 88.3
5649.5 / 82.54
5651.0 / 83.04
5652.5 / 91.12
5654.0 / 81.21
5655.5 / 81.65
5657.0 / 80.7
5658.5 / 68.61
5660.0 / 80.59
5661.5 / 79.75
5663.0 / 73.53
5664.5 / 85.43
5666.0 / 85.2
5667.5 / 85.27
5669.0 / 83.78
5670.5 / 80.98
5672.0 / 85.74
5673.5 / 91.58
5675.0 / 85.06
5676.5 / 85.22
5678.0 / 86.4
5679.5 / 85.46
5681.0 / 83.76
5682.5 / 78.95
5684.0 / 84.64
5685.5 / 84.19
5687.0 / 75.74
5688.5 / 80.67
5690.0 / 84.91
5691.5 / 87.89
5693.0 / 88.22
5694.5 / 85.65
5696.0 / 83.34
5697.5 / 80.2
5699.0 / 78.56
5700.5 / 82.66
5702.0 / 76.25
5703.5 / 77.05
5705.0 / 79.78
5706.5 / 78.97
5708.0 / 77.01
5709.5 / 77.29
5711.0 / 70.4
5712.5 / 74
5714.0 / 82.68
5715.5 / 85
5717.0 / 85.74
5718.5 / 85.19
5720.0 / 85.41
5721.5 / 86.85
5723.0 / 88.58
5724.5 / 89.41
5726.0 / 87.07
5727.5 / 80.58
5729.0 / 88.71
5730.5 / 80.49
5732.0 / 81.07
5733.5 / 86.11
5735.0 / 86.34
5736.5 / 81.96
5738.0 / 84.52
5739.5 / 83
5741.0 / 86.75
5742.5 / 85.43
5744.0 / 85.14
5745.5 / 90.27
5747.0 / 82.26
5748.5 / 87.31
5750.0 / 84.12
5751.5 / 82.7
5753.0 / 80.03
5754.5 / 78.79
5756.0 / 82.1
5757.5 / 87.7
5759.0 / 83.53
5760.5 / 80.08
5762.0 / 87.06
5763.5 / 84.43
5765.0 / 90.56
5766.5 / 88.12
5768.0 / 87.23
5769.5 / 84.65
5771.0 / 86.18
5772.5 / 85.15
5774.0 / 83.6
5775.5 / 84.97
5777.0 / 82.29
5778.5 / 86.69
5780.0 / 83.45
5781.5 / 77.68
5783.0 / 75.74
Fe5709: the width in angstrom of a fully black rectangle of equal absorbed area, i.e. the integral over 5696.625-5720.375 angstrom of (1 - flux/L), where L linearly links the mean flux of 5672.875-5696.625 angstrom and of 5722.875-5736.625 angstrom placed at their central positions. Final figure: 1.4 angstrom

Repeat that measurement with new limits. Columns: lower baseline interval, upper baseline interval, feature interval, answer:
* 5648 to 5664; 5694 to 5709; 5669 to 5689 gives -0.9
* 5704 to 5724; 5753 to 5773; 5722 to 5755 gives -0.6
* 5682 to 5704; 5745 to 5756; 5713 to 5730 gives -0.6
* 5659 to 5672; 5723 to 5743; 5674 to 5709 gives 0.3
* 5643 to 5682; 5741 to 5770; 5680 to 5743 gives 1.2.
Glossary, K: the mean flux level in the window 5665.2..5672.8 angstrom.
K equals 84.3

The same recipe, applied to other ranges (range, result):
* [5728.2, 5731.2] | 84.6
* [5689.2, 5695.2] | 86.6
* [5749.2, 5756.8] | 81.6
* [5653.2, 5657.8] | 81.2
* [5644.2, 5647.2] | 86.5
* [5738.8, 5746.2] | 86.1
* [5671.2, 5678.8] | 86.8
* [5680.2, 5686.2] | 82.9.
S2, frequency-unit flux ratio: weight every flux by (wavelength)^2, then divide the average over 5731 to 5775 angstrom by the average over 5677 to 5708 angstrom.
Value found 1.05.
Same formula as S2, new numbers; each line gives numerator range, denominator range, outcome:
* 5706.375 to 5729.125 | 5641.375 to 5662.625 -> 1.02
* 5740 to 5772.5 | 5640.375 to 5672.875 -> 1.06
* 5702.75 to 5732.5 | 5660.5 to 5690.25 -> 1.00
